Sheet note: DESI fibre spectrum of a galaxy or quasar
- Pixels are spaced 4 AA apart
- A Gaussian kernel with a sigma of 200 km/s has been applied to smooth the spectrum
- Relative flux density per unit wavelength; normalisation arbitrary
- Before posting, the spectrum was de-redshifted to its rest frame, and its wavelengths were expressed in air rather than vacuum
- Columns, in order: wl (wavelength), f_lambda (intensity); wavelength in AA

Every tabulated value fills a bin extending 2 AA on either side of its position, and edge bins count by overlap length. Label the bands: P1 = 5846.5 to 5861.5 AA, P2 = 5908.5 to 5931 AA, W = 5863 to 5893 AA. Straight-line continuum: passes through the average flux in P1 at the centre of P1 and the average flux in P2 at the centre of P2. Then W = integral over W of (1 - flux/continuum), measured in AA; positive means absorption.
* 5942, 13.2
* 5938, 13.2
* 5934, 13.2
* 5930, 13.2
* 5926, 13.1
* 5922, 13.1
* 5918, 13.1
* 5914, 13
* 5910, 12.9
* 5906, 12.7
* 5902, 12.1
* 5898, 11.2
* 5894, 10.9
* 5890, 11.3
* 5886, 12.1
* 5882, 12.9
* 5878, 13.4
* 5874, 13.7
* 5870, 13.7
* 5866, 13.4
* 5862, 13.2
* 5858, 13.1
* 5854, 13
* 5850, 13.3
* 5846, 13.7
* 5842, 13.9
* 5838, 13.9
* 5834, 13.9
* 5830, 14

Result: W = 0.6 AA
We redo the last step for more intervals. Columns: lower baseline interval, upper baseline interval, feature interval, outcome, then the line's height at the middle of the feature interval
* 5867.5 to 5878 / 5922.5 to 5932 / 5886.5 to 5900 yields 2.22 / 13.4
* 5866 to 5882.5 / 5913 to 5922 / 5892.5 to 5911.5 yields 1.79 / 13.2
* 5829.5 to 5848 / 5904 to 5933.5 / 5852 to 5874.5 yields 0.47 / 13.6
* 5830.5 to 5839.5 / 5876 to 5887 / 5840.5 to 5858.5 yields 0.24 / 13.6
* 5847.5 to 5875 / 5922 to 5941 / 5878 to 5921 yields 3.08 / 13.2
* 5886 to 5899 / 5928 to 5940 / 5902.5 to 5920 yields -1.03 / 12.1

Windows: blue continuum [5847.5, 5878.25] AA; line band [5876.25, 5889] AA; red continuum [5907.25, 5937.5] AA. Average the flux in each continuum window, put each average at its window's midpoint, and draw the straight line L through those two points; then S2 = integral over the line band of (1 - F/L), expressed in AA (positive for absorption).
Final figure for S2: 0.6 AA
